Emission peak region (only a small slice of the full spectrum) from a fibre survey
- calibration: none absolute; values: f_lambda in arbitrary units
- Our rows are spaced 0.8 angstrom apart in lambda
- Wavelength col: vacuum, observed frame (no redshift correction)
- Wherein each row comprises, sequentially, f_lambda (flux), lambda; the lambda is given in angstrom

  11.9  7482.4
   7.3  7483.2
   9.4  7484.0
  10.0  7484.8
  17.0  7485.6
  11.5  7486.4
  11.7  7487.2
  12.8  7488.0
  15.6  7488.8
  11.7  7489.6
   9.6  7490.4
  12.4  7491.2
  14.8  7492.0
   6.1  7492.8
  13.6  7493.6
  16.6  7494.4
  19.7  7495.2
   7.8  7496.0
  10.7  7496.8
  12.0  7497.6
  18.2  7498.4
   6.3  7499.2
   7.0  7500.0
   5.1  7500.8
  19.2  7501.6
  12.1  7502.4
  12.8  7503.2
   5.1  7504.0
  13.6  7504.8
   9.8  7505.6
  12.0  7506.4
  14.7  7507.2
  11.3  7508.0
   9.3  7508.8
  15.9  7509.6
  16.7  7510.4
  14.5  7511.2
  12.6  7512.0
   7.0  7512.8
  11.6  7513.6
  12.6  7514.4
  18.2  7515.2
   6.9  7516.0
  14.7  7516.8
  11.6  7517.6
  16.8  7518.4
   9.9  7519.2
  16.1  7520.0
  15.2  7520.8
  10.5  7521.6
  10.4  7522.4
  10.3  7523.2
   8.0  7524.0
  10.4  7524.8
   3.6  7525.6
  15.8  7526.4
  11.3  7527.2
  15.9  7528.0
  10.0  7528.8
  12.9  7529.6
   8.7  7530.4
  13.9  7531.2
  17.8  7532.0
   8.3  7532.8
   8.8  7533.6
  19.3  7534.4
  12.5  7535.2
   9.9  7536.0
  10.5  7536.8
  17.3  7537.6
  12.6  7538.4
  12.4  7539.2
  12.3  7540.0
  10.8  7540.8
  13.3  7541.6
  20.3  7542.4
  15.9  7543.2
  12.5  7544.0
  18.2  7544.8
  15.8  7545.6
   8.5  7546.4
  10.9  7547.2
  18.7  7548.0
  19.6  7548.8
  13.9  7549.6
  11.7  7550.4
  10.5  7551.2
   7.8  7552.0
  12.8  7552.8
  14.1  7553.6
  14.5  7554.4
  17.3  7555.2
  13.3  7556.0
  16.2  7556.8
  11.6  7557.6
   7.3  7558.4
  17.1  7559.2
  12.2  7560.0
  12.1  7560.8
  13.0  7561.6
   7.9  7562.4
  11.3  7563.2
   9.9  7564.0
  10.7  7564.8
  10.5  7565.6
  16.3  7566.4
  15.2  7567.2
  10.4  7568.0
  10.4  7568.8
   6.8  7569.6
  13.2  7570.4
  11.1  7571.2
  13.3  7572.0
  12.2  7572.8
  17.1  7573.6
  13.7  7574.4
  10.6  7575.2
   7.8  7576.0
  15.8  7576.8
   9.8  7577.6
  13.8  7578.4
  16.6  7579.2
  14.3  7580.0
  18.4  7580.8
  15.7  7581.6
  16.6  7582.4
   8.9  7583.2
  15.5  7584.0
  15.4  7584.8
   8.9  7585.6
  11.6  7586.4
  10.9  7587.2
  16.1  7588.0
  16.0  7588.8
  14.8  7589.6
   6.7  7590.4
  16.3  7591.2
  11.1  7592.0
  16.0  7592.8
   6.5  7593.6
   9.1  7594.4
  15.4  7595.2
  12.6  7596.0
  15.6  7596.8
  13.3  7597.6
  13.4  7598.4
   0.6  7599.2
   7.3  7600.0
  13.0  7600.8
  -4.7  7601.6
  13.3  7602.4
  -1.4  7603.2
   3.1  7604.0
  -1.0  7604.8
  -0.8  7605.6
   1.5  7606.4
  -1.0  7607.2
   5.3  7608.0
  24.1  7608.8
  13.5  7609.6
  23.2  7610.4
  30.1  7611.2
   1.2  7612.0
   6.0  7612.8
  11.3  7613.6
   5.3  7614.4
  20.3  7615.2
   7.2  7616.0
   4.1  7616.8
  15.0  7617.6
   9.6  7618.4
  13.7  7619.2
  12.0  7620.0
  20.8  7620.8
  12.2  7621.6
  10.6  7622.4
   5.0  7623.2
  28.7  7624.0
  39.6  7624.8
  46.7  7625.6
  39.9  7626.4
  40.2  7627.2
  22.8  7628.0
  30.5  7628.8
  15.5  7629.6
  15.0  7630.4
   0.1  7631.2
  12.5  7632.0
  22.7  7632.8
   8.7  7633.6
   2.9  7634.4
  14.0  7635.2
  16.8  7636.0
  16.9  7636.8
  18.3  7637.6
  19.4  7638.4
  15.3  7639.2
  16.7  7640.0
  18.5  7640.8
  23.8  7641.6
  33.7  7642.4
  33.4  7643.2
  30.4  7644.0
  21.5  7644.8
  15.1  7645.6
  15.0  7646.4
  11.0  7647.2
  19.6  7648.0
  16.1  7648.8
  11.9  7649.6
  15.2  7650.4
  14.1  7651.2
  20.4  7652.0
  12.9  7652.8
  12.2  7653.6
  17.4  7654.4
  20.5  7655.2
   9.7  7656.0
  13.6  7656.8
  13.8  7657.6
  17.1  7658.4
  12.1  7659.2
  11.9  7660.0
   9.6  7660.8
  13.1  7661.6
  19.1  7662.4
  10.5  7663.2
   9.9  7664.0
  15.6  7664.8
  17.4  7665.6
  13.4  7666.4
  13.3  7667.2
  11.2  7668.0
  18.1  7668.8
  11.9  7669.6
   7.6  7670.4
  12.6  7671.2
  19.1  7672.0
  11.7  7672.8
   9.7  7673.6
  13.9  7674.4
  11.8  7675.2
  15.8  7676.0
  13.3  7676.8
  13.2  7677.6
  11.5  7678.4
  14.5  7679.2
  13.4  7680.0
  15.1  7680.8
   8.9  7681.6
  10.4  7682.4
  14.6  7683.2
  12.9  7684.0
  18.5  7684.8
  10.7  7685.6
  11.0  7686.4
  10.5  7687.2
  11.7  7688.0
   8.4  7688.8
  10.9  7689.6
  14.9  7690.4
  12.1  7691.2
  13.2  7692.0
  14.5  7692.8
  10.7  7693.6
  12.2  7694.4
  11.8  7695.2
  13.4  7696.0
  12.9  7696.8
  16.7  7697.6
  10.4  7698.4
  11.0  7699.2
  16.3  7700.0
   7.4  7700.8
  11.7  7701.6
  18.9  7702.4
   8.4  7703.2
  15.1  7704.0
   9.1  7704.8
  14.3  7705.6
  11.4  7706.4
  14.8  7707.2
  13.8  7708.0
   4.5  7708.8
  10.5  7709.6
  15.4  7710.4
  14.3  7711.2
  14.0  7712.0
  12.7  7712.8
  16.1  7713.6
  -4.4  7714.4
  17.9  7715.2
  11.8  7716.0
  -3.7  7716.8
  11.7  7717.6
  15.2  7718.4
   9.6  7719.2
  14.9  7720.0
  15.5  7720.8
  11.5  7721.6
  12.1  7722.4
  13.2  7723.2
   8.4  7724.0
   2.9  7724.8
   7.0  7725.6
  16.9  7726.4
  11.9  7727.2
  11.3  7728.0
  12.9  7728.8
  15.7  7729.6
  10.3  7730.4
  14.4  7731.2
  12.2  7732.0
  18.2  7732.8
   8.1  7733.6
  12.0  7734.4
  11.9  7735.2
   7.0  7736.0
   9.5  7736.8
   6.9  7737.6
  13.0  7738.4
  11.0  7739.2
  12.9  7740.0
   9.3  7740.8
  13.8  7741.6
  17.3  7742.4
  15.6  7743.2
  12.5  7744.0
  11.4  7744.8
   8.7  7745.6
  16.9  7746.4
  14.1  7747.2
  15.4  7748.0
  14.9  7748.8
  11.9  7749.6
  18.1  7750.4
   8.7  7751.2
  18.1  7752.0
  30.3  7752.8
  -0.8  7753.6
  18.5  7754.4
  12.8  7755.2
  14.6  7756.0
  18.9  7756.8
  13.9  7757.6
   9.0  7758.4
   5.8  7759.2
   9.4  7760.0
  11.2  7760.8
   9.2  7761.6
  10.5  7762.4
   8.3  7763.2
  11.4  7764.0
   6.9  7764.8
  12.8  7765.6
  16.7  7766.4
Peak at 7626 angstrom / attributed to [S II] 6716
